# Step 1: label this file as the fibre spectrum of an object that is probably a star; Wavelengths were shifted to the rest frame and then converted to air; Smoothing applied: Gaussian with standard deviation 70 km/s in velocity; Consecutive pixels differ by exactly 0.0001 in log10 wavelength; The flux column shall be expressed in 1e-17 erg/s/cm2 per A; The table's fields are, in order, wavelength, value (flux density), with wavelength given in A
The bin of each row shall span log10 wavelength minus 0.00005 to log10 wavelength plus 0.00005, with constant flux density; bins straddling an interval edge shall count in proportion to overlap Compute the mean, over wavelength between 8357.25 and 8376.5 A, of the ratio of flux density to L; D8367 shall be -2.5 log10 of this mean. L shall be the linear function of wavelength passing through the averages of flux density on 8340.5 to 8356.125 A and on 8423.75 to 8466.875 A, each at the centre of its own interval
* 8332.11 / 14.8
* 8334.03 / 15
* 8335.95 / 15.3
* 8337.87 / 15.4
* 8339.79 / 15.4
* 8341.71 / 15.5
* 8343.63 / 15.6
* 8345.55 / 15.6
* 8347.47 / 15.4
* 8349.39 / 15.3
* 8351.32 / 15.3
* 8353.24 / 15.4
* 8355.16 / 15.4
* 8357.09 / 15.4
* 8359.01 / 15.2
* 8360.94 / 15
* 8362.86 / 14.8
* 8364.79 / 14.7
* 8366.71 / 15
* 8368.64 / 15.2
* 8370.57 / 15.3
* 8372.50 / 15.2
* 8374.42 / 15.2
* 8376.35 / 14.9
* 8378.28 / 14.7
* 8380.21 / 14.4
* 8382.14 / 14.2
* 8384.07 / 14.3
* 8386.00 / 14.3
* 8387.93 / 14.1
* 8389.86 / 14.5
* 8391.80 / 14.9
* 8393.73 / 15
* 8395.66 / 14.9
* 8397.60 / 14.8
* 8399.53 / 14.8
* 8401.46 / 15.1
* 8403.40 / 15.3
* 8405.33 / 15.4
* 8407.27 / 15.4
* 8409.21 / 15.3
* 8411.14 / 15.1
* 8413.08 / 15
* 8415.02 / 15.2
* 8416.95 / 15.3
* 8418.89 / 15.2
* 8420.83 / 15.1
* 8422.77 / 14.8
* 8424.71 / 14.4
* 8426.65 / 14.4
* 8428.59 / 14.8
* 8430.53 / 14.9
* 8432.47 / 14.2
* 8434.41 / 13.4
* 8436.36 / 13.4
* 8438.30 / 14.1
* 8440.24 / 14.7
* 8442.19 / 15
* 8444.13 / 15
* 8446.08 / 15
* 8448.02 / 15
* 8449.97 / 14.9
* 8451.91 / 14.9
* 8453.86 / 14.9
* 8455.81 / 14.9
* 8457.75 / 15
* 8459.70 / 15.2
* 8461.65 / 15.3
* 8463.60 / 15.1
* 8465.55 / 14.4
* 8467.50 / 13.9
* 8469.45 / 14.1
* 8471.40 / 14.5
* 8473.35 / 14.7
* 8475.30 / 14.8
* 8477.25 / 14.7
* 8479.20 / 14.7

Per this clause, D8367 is 0.02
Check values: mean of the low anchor 15.4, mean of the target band 15.1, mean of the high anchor 14.7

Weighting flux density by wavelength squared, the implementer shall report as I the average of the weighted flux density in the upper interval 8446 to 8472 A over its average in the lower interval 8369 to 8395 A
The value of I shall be 1.0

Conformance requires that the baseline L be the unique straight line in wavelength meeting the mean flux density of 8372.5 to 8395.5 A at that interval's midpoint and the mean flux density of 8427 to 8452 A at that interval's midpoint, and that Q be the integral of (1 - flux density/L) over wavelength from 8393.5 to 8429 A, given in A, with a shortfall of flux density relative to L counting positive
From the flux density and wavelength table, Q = -1.0 A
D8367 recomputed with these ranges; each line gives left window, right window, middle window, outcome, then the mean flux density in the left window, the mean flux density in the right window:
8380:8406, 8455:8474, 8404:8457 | -0.01 mag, 14.7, 14.7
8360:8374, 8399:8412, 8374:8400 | 0.04 mag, 15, 15.2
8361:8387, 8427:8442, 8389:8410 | -0.03 mag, 14.8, 14.3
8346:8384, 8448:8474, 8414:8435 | 0.01 mag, 15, 14.8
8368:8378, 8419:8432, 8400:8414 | -0.02 mag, 15.1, 14.7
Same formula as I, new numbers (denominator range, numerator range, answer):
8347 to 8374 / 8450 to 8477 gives 1.00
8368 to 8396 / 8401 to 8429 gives 1.03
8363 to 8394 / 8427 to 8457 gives 1.01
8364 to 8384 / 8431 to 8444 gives 0.97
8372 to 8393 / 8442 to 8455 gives 1.04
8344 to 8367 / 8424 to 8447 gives 0.97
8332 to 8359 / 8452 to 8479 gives 0.99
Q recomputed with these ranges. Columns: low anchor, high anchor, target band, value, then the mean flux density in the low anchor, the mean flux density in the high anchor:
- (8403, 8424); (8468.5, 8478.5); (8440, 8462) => -0.3 A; 15.2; 14.6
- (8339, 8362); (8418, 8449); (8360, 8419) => 0.3 A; 15.4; 14.6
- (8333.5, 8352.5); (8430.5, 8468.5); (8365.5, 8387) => 0.5 A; 15.4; 14.7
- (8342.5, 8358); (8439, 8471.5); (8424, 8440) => 0.8 A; 15.4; 14.8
